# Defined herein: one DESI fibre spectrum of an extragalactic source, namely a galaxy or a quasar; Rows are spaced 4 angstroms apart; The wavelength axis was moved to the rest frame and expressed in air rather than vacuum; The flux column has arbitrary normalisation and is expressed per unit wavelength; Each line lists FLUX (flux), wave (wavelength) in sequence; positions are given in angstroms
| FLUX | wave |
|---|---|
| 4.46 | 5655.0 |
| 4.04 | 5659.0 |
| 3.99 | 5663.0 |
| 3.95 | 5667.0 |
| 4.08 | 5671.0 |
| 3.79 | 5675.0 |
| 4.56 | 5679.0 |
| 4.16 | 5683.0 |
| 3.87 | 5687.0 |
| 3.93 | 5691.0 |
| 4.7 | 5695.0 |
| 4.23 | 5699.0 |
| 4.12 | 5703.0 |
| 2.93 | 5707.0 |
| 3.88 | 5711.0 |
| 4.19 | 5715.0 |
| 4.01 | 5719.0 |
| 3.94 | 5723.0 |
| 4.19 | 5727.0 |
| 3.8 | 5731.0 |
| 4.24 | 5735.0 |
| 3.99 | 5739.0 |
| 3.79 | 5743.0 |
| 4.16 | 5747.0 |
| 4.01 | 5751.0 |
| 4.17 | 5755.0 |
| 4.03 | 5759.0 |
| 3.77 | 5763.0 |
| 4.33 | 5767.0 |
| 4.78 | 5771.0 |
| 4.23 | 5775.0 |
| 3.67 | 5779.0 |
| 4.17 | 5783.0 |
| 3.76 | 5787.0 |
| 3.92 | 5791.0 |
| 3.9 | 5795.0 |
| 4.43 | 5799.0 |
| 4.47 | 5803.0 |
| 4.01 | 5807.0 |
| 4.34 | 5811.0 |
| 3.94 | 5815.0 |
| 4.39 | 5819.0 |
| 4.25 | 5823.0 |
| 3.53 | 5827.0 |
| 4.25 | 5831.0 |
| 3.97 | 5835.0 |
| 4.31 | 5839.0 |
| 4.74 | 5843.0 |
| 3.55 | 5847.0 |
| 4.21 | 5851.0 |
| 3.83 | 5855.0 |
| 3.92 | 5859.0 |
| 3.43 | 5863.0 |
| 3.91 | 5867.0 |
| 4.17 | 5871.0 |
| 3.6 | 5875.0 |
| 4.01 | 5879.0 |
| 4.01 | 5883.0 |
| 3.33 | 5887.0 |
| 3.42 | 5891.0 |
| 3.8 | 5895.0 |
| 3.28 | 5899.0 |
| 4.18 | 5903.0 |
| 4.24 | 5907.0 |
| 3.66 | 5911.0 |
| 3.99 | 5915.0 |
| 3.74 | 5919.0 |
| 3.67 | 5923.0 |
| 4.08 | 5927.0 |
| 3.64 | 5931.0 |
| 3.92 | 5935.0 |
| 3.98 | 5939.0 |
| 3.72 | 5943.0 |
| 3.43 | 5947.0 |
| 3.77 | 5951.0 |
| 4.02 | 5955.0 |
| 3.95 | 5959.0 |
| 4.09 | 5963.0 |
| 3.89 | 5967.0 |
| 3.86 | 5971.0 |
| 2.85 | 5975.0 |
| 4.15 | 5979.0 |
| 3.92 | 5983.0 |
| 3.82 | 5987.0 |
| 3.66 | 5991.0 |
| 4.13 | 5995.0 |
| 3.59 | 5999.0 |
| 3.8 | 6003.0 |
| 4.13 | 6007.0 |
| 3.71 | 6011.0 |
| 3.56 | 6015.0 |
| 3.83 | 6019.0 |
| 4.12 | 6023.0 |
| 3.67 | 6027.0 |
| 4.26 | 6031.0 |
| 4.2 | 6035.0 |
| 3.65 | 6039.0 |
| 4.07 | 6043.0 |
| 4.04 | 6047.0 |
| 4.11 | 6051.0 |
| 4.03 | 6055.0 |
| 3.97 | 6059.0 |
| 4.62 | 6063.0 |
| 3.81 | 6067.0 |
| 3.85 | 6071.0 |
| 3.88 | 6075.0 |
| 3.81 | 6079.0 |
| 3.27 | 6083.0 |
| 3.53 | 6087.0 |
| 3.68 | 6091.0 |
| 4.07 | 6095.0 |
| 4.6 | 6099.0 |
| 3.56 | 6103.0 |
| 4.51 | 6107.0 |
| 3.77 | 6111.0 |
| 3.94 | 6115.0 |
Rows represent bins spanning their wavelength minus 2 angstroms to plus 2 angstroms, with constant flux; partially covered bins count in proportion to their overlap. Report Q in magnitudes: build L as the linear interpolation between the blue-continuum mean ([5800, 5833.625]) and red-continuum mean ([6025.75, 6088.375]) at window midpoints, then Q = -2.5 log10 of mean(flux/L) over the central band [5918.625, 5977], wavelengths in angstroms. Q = 0.07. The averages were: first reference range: 4.15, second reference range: 3.93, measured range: 3.77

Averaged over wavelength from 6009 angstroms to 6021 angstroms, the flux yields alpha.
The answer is 3.7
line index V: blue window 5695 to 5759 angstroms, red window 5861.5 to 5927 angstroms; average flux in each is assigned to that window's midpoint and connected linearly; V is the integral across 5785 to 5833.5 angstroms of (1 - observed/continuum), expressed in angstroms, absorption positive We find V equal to -2.50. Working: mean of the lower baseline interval 4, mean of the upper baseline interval 3.79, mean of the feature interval 4.1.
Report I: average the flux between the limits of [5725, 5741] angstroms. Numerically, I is 4.05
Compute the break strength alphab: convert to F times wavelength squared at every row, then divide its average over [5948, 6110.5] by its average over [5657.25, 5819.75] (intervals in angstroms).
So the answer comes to 1.1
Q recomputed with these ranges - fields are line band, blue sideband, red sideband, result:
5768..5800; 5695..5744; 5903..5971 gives -0.043 mag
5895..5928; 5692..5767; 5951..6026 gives 0.012 mag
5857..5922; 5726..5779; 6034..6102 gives 0.066 mag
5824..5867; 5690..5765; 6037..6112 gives 0.002 mag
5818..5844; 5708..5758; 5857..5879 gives -0.082 mag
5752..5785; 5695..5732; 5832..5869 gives -0.044 mag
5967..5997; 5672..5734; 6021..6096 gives 0.048 mag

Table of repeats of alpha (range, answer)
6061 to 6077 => 4.04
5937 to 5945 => 3.85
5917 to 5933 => 3.78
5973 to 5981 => 3.5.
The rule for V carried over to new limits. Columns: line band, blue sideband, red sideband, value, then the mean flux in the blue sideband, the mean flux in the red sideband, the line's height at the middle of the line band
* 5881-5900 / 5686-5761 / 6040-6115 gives 1.9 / 4.01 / 3.95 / 3.98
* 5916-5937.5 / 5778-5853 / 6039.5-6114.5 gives 1.1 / 4.1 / 3.95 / 4.04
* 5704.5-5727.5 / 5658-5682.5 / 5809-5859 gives 1.4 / 4.08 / 4.1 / 4.08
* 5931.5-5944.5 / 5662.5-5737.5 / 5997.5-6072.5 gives 0.4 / 4.03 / 3.95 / 3.97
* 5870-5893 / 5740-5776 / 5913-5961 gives 1.1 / 4.13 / 3.83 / 3.92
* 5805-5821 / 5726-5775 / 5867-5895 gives -0.9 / 4.11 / 3.77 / 3.95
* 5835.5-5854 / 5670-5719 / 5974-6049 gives -1.0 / 4.03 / 3.86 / 3.95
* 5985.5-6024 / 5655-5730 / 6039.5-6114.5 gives 1.3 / 4.04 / 3.95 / 3.97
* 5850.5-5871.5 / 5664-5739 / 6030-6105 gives 0.6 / 4.03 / 3.94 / 3.99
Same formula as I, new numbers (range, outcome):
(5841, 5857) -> 4.08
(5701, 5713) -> 3.64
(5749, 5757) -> 4.09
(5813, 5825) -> 4.19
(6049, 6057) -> 4.07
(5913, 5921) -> 3.87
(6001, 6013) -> 3.88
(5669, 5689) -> 4.09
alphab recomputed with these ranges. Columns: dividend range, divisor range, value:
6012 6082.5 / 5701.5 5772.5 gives 1.09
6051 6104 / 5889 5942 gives 1.08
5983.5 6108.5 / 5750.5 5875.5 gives 1.04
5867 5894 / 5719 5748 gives 0.99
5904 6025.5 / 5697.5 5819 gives 1.01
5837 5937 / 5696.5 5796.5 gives 1.01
